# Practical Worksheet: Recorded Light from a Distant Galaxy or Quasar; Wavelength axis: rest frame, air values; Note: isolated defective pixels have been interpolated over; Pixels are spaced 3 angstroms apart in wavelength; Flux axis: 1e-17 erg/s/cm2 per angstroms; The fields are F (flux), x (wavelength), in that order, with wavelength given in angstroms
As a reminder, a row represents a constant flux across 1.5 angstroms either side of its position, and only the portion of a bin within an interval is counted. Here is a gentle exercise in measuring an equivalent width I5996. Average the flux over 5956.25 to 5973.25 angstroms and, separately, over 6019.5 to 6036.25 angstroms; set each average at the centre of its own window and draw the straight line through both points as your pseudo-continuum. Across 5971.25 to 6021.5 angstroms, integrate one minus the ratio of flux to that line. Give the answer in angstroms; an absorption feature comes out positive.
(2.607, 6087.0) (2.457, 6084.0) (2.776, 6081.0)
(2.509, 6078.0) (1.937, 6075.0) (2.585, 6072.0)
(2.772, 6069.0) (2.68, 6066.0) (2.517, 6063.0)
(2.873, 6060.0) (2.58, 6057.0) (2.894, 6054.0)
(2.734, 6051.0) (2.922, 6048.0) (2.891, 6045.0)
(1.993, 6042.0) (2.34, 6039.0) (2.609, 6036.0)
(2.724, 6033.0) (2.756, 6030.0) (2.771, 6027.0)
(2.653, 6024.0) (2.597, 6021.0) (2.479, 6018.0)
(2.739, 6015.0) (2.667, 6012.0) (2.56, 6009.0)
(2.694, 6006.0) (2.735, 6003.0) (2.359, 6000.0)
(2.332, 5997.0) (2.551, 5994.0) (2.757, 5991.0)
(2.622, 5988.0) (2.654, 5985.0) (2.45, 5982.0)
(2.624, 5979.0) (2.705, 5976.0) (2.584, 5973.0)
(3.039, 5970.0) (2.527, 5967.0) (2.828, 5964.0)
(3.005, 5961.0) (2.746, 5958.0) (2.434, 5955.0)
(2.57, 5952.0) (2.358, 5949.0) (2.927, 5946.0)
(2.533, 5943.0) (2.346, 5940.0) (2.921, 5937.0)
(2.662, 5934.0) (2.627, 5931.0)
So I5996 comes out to 2.7 angstroms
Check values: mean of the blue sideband 2.8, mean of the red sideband 2.69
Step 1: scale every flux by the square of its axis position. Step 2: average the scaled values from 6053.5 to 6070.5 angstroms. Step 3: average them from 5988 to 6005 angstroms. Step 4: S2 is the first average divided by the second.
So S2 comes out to 1.08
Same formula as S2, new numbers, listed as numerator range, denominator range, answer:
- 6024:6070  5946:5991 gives 1.03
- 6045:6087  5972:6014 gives 1.04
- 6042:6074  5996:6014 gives 1.07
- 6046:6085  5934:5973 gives 1.02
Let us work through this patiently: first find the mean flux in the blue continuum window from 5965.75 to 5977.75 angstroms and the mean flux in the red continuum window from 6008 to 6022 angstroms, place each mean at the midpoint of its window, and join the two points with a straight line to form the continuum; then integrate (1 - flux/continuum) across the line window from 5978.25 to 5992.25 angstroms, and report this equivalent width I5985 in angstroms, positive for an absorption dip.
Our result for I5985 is 0.3 angstroms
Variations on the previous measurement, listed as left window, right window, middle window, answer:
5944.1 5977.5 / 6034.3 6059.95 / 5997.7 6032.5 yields 0.3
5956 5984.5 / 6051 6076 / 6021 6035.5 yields -0.2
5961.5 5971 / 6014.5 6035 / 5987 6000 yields 1.0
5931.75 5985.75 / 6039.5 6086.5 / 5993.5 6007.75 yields 0.6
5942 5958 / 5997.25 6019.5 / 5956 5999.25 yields -1.3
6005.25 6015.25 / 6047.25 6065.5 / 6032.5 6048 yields 1.0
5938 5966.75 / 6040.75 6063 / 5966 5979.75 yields -0.3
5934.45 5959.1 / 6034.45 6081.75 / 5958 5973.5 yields -1.2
